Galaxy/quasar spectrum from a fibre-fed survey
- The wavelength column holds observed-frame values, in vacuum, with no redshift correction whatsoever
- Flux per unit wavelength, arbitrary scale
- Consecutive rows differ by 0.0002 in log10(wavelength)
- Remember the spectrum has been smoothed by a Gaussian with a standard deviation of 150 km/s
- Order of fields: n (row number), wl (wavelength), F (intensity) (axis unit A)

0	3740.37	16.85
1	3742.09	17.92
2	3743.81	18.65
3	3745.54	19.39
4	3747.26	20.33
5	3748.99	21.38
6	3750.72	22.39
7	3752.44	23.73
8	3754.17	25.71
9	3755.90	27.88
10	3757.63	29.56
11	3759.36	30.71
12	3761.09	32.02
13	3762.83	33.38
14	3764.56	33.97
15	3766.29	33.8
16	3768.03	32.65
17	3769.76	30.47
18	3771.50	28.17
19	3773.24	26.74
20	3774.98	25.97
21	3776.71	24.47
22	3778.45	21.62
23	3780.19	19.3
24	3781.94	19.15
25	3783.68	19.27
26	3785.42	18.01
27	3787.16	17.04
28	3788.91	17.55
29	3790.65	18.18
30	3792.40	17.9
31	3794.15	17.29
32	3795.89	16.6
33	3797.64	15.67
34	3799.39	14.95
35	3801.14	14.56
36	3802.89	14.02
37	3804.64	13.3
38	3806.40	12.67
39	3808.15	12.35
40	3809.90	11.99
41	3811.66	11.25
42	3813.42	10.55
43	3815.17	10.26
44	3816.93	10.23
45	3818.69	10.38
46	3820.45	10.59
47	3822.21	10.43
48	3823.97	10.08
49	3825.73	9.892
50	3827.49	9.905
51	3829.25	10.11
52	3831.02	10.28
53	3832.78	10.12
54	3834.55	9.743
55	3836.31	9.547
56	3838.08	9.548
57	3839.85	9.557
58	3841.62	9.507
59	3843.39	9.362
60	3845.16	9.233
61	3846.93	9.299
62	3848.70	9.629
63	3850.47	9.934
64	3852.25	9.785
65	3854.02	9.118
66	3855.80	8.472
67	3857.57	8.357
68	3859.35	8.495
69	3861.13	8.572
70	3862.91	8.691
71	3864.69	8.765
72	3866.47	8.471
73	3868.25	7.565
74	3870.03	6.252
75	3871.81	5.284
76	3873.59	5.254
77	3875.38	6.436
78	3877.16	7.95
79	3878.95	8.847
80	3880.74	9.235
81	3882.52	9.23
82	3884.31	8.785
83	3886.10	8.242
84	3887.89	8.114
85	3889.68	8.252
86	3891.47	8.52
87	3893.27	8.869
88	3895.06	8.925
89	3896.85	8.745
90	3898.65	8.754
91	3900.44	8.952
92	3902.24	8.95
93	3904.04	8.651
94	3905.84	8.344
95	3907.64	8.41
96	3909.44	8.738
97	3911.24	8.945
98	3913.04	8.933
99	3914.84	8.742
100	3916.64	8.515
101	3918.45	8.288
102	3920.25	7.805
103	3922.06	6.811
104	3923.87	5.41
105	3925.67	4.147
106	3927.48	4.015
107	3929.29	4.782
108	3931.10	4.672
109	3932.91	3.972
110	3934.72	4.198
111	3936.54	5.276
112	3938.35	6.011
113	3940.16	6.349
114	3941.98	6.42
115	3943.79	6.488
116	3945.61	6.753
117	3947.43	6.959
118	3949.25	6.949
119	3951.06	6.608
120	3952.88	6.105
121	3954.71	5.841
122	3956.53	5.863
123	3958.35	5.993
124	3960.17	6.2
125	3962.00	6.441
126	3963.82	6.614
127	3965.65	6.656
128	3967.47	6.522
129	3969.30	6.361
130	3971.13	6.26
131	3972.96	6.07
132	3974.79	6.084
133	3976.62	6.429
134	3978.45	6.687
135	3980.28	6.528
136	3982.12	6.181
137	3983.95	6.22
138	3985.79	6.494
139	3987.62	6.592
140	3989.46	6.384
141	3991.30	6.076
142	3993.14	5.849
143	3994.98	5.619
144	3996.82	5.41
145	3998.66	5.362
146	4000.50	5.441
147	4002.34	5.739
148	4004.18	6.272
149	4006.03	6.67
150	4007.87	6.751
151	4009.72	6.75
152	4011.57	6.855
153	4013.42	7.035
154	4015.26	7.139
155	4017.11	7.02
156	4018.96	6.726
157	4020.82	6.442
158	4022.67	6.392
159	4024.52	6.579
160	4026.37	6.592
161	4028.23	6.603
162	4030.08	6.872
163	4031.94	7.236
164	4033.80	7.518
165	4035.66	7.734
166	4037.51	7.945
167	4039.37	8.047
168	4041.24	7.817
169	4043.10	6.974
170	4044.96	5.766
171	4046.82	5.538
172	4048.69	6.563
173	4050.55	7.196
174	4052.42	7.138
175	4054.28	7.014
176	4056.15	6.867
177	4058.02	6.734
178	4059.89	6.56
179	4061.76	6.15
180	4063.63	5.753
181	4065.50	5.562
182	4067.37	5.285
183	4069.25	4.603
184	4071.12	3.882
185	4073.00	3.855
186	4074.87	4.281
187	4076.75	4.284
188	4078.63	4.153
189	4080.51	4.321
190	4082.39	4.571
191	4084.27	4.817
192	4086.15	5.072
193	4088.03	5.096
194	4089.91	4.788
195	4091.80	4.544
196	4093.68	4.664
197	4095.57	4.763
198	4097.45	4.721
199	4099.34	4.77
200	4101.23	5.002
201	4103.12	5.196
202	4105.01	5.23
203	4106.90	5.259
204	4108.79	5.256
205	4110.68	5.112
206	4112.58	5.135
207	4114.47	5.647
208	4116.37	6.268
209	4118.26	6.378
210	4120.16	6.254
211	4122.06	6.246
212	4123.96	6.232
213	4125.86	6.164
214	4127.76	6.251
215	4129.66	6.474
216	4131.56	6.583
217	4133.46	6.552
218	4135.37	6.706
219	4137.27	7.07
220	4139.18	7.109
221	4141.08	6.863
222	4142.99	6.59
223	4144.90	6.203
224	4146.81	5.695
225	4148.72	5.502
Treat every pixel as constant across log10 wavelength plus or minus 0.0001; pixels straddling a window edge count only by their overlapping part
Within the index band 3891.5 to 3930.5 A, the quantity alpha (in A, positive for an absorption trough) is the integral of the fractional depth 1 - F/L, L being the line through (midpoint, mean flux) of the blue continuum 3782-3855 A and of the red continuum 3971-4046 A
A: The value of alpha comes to 7.13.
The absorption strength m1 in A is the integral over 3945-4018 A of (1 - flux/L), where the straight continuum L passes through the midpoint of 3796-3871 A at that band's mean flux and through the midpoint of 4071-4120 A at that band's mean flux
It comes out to 9.1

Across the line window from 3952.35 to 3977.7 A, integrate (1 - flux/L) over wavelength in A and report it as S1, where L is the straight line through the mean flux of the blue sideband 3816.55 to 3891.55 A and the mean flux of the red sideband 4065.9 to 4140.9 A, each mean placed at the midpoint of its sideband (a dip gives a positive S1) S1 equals 3.8 A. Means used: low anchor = 8.92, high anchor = 5.37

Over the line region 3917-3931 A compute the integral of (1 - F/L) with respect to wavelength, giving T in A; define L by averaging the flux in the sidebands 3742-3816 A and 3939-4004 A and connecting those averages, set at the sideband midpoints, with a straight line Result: 5.7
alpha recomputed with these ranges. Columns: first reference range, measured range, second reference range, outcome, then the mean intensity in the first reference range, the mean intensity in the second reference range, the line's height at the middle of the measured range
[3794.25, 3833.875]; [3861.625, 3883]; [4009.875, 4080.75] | 5.8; 11.9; 6.31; 10.5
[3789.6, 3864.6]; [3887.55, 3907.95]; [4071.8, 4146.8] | 2.3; 11.2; 5.5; 9.76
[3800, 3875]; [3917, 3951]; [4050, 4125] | 9.1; 9.78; 5.36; 8.07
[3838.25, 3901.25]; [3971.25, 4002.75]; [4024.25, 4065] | 5.7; 8.51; 6.86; 7.41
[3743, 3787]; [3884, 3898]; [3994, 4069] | 6.7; 25.4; 6.57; 16.5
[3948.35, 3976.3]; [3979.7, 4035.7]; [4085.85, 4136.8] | -3.5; 6.31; 5.59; 6.09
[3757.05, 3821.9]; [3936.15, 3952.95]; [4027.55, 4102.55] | 7.7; 19.7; 5.77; 11.9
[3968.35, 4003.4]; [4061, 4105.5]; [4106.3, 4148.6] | 9.8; 6.09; 6.18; 6.15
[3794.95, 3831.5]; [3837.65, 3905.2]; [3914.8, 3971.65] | 5.5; 11.9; 6.15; 9.34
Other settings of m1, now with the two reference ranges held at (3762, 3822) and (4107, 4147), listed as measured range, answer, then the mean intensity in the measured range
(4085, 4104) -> 6.6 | 4.86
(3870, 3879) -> 5.3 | 6.51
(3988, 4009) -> 9.6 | 5.98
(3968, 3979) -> 5.2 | 6.31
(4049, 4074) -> 8.1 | 5.9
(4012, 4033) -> 6.9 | 6.79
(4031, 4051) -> 5.0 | 7.12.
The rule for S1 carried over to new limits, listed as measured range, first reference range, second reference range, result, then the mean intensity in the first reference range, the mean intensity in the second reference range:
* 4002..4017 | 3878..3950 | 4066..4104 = -2.2 A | 7.42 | 4.64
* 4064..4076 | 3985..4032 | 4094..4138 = 2.8 A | 6.41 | 5.77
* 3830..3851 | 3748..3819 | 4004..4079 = 9.5 A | 20.7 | 6.38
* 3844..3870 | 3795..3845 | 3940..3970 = 3.1 A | 11.3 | 6.42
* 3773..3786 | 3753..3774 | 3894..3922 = 2.9 A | 30.3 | 8.59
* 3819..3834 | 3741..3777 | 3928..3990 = 7.3 A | 26.6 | 6.1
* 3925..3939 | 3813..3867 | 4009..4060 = 6.2 A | 9.57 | 6.92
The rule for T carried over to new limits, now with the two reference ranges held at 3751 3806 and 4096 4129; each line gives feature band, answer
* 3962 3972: 5.1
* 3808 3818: 4.8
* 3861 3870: 5.0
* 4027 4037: 2.6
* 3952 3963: 6.1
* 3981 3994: 6.3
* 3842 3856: 7.2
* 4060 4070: 3.1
